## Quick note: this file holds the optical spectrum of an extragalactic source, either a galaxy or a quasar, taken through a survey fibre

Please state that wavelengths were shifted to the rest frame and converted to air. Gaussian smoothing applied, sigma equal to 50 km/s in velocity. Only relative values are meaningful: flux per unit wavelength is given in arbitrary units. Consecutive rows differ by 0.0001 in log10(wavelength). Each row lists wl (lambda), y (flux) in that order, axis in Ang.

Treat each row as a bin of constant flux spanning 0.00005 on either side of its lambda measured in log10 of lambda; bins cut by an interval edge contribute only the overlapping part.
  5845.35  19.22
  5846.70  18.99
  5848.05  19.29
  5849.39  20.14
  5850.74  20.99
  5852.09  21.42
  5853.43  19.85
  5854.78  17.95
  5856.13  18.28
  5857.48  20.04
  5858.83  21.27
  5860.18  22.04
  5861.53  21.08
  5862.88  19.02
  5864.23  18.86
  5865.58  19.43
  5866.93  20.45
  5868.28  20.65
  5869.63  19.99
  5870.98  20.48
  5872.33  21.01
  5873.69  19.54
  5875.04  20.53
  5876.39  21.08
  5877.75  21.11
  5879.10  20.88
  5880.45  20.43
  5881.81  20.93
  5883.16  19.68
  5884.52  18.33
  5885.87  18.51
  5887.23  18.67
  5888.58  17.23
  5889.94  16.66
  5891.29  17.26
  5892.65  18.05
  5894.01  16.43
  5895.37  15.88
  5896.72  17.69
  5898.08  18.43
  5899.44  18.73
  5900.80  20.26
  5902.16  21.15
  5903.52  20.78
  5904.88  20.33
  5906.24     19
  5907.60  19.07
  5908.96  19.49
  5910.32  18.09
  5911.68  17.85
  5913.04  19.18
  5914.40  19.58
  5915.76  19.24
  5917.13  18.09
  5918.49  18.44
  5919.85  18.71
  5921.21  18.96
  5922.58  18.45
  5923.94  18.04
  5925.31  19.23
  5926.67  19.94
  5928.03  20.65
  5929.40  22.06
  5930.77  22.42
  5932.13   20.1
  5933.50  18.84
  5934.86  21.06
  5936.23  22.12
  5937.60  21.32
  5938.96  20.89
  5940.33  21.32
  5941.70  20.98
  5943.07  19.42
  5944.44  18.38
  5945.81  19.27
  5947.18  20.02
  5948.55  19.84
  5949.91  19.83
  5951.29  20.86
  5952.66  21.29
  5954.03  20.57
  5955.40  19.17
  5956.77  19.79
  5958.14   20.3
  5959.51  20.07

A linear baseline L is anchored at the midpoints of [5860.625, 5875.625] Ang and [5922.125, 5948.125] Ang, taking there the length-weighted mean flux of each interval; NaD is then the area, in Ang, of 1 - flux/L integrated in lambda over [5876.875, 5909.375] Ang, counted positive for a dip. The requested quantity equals 1.9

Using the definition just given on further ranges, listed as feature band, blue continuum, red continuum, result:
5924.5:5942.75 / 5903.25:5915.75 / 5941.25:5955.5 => -1.0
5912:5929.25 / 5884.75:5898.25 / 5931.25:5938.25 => 0.5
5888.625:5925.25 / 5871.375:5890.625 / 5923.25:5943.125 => 2.8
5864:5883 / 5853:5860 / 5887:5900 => -1.8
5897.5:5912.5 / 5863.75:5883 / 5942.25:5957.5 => 0.6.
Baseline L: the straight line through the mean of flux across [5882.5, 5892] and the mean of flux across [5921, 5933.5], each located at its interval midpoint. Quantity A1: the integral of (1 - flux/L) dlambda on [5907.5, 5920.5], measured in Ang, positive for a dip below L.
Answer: 0.4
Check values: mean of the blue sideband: 18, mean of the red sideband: 19.9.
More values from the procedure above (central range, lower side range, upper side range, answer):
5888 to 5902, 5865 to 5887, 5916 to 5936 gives 1.5 Ang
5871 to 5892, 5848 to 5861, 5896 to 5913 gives 0.2 Ang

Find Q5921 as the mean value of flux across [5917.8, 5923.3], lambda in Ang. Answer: 18.7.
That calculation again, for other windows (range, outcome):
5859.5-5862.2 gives 21.6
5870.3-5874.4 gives 20.3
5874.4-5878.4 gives 20.9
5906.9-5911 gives 18.9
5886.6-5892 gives 17.5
